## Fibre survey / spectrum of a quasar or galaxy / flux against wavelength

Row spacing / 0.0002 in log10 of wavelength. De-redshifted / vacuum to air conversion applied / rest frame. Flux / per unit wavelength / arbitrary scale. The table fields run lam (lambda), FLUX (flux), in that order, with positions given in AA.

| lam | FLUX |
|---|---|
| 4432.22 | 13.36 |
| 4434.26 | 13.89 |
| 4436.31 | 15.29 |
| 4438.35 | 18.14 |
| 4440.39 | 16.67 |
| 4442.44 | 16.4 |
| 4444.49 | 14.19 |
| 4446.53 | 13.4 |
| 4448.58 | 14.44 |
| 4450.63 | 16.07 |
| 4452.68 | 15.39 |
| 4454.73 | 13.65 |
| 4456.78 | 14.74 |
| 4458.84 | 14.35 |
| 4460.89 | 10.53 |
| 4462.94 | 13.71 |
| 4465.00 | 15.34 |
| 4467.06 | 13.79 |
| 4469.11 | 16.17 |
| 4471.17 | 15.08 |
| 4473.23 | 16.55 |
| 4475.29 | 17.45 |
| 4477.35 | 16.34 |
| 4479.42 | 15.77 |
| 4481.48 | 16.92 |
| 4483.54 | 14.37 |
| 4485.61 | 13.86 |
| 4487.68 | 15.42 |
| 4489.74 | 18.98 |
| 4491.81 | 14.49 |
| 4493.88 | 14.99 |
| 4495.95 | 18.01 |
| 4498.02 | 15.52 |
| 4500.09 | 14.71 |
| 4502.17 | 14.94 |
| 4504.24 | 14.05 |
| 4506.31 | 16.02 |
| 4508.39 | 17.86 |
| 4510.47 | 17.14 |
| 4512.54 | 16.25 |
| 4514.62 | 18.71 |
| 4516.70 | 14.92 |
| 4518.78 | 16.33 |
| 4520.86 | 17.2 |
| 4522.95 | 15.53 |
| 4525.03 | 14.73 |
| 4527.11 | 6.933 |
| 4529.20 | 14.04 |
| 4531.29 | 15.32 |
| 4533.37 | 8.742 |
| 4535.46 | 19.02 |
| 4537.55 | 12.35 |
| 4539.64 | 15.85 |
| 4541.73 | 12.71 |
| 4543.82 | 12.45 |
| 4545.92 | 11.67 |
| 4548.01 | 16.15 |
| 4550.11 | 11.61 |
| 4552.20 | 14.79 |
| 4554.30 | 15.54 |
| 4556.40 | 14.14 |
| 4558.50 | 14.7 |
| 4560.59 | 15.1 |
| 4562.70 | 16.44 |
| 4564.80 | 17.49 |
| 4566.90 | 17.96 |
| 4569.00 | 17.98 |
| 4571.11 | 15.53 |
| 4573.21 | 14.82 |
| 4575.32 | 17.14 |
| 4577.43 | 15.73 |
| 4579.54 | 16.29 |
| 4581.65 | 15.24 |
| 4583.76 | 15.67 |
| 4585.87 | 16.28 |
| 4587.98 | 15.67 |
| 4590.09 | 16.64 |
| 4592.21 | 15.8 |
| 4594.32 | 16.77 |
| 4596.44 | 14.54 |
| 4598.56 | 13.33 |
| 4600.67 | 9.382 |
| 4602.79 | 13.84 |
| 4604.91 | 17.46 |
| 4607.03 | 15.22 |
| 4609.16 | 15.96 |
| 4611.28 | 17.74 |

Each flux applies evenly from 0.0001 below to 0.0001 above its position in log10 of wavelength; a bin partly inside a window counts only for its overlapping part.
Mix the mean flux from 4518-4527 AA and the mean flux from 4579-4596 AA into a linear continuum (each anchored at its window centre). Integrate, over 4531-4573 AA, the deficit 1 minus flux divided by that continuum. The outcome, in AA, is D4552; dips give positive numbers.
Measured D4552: 1.9 AA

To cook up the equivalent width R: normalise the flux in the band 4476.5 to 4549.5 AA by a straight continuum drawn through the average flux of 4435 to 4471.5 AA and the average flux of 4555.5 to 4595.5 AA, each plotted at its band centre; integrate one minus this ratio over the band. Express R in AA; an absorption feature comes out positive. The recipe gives 1.7 AA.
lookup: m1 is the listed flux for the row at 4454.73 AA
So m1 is 13.65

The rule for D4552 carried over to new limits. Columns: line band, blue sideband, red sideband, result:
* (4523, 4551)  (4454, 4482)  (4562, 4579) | 4.9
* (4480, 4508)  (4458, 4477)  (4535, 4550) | -2.1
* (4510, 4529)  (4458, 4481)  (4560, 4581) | 0.7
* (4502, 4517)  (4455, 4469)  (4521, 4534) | -3.6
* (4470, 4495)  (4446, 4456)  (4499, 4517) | -0.7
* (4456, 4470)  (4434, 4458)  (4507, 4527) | 1.2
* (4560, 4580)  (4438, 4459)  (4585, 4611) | -1.8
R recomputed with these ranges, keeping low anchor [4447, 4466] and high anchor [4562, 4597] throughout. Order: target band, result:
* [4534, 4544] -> 0.8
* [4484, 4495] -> -0.6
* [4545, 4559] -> 1.5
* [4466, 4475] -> -0.7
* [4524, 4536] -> 2.0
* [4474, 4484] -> -1.2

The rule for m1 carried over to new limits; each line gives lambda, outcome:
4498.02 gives 15.52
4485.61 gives 13.86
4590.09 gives 16.64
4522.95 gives 15.53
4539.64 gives 15.85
